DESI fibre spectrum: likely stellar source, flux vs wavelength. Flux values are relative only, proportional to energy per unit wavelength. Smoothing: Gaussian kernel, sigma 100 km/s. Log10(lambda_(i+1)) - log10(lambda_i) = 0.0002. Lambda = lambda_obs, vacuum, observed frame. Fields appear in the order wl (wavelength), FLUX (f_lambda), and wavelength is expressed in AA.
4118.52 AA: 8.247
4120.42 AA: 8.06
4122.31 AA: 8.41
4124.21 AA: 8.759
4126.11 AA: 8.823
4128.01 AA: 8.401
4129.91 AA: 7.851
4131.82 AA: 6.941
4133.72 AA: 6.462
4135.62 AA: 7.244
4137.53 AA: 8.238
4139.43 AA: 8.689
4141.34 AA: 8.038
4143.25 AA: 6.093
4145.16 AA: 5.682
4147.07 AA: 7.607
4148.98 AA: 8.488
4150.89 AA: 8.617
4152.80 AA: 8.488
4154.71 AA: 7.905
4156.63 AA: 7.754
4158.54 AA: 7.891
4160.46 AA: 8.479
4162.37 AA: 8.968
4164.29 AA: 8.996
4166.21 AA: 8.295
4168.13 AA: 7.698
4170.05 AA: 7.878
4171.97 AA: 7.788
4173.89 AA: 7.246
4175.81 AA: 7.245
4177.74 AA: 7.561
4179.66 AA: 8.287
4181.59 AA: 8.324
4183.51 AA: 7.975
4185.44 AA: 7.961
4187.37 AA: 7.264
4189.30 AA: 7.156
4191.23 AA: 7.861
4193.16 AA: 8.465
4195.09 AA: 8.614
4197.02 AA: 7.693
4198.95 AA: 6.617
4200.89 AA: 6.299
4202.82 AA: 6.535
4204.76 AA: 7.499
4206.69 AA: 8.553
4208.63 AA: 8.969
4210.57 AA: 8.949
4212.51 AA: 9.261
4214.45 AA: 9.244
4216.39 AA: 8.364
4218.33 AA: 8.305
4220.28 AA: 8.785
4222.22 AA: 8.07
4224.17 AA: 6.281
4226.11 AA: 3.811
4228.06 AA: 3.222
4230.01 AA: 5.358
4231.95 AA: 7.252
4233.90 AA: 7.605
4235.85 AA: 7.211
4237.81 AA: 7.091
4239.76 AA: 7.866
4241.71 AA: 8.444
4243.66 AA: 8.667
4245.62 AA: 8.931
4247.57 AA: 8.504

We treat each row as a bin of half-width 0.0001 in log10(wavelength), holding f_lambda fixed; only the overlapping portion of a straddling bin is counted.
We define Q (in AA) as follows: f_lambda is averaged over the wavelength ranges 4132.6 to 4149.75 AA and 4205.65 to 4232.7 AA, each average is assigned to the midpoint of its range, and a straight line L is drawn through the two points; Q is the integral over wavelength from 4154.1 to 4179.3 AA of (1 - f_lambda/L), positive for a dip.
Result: -1.98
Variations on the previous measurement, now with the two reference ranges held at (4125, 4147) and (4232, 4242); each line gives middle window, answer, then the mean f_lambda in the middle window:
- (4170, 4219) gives -2.5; 7.92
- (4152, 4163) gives -1.0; 8.23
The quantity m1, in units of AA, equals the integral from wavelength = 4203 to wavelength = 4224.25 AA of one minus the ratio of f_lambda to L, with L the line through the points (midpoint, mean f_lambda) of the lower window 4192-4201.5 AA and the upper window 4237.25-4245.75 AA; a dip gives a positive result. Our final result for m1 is -1.62 AA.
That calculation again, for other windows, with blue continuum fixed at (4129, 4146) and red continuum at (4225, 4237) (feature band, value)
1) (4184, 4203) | -3.4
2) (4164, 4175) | -1.9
